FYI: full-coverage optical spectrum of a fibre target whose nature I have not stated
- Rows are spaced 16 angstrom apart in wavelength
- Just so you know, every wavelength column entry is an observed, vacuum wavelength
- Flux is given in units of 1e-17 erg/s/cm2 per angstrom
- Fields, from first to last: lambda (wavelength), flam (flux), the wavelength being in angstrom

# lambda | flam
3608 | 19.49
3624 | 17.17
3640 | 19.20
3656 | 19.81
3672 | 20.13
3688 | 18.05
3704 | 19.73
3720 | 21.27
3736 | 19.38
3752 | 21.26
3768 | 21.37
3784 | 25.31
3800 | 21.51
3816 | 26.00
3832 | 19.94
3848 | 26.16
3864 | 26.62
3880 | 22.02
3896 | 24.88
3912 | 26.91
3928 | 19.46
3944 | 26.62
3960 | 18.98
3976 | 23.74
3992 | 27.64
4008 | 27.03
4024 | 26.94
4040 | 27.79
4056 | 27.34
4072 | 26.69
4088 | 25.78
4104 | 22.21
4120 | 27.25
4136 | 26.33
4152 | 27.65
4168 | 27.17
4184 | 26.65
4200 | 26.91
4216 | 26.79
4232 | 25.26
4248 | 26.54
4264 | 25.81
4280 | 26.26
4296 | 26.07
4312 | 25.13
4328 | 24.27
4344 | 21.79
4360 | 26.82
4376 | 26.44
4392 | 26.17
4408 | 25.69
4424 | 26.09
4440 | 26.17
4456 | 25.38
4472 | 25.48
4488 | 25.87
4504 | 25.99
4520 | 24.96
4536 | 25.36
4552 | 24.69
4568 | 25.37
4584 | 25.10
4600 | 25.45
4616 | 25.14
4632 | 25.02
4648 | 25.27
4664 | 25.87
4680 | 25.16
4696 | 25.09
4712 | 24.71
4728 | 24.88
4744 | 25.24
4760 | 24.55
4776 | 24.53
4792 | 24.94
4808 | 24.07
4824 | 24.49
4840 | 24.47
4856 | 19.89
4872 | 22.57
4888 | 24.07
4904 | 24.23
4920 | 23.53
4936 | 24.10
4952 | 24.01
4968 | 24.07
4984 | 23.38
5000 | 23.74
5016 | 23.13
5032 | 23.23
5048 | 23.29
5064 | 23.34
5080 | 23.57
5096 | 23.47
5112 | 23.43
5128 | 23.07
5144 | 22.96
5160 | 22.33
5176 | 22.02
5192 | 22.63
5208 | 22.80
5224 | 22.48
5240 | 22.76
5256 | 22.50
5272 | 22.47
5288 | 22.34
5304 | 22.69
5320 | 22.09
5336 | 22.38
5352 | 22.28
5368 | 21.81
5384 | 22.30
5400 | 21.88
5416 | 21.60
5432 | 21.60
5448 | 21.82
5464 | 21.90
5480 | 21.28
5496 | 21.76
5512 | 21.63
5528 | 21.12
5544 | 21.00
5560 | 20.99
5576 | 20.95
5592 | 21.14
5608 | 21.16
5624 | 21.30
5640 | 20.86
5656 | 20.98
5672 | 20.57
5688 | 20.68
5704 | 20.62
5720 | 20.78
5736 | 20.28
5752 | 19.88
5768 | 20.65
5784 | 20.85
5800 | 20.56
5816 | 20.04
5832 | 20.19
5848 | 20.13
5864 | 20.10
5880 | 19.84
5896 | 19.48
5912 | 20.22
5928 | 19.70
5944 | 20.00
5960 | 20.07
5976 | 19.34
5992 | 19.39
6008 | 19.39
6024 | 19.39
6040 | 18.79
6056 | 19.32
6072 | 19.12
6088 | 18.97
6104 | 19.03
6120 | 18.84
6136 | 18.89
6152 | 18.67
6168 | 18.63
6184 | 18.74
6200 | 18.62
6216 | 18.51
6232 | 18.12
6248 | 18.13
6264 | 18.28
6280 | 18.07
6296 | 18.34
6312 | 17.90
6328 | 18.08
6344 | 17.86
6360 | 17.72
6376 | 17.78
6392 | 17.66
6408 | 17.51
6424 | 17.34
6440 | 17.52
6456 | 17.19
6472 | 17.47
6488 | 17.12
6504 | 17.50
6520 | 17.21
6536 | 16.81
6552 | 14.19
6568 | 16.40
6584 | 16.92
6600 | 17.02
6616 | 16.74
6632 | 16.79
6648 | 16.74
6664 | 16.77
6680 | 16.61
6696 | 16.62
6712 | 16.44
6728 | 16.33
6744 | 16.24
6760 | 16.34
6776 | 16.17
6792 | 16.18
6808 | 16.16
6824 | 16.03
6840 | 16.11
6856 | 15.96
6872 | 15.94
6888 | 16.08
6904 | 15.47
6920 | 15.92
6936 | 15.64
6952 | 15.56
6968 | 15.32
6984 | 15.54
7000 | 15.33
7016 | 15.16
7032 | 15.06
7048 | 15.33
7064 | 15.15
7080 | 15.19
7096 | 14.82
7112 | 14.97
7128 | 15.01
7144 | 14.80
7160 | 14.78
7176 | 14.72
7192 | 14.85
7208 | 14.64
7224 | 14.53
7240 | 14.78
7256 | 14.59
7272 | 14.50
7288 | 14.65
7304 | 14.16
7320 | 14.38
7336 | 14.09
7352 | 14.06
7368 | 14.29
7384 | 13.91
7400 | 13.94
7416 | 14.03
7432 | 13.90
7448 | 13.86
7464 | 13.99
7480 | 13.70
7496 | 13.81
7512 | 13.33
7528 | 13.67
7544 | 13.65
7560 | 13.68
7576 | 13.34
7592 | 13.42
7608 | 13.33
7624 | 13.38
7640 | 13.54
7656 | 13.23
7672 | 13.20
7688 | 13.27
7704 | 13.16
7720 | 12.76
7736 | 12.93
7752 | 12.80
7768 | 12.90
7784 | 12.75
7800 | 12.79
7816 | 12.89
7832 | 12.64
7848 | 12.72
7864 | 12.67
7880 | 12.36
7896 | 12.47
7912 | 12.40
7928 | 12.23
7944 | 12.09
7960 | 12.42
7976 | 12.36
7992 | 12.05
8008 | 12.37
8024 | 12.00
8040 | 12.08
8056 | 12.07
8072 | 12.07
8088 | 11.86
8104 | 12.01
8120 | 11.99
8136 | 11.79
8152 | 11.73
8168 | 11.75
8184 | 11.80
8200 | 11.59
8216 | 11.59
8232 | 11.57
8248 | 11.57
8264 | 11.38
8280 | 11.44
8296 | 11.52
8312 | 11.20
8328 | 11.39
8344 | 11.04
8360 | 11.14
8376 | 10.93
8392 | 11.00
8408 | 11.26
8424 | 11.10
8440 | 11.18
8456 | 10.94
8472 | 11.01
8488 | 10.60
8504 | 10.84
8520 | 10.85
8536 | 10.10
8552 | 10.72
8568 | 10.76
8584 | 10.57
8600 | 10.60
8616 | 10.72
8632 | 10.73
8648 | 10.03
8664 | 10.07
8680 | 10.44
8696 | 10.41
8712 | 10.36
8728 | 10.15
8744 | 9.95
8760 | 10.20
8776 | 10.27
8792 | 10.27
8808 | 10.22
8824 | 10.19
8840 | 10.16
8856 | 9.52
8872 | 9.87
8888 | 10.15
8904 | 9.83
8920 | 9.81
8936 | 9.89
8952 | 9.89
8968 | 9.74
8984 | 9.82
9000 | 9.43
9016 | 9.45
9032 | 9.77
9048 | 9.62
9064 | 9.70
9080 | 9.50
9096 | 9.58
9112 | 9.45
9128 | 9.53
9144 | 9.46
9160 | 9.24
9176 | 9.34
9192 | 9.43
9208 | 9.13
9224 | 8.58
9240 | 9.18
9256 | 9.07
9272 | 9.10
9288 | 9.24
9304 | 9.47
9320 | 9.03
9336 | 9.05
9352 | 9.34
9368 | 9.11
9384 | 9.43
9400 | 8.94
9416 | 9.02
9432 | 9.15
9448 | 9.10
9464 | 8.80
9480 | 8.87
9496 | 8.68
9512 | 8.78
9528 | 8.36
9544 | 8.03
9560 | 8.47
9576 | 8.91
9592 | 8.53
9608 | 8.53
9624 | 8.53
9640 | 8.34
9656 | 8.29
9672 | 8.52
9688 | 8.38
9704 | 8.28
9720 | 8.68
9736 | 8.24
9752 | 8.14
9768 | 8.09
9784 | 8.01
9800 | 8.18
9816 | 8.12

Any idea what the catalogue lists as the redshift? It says 0.00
